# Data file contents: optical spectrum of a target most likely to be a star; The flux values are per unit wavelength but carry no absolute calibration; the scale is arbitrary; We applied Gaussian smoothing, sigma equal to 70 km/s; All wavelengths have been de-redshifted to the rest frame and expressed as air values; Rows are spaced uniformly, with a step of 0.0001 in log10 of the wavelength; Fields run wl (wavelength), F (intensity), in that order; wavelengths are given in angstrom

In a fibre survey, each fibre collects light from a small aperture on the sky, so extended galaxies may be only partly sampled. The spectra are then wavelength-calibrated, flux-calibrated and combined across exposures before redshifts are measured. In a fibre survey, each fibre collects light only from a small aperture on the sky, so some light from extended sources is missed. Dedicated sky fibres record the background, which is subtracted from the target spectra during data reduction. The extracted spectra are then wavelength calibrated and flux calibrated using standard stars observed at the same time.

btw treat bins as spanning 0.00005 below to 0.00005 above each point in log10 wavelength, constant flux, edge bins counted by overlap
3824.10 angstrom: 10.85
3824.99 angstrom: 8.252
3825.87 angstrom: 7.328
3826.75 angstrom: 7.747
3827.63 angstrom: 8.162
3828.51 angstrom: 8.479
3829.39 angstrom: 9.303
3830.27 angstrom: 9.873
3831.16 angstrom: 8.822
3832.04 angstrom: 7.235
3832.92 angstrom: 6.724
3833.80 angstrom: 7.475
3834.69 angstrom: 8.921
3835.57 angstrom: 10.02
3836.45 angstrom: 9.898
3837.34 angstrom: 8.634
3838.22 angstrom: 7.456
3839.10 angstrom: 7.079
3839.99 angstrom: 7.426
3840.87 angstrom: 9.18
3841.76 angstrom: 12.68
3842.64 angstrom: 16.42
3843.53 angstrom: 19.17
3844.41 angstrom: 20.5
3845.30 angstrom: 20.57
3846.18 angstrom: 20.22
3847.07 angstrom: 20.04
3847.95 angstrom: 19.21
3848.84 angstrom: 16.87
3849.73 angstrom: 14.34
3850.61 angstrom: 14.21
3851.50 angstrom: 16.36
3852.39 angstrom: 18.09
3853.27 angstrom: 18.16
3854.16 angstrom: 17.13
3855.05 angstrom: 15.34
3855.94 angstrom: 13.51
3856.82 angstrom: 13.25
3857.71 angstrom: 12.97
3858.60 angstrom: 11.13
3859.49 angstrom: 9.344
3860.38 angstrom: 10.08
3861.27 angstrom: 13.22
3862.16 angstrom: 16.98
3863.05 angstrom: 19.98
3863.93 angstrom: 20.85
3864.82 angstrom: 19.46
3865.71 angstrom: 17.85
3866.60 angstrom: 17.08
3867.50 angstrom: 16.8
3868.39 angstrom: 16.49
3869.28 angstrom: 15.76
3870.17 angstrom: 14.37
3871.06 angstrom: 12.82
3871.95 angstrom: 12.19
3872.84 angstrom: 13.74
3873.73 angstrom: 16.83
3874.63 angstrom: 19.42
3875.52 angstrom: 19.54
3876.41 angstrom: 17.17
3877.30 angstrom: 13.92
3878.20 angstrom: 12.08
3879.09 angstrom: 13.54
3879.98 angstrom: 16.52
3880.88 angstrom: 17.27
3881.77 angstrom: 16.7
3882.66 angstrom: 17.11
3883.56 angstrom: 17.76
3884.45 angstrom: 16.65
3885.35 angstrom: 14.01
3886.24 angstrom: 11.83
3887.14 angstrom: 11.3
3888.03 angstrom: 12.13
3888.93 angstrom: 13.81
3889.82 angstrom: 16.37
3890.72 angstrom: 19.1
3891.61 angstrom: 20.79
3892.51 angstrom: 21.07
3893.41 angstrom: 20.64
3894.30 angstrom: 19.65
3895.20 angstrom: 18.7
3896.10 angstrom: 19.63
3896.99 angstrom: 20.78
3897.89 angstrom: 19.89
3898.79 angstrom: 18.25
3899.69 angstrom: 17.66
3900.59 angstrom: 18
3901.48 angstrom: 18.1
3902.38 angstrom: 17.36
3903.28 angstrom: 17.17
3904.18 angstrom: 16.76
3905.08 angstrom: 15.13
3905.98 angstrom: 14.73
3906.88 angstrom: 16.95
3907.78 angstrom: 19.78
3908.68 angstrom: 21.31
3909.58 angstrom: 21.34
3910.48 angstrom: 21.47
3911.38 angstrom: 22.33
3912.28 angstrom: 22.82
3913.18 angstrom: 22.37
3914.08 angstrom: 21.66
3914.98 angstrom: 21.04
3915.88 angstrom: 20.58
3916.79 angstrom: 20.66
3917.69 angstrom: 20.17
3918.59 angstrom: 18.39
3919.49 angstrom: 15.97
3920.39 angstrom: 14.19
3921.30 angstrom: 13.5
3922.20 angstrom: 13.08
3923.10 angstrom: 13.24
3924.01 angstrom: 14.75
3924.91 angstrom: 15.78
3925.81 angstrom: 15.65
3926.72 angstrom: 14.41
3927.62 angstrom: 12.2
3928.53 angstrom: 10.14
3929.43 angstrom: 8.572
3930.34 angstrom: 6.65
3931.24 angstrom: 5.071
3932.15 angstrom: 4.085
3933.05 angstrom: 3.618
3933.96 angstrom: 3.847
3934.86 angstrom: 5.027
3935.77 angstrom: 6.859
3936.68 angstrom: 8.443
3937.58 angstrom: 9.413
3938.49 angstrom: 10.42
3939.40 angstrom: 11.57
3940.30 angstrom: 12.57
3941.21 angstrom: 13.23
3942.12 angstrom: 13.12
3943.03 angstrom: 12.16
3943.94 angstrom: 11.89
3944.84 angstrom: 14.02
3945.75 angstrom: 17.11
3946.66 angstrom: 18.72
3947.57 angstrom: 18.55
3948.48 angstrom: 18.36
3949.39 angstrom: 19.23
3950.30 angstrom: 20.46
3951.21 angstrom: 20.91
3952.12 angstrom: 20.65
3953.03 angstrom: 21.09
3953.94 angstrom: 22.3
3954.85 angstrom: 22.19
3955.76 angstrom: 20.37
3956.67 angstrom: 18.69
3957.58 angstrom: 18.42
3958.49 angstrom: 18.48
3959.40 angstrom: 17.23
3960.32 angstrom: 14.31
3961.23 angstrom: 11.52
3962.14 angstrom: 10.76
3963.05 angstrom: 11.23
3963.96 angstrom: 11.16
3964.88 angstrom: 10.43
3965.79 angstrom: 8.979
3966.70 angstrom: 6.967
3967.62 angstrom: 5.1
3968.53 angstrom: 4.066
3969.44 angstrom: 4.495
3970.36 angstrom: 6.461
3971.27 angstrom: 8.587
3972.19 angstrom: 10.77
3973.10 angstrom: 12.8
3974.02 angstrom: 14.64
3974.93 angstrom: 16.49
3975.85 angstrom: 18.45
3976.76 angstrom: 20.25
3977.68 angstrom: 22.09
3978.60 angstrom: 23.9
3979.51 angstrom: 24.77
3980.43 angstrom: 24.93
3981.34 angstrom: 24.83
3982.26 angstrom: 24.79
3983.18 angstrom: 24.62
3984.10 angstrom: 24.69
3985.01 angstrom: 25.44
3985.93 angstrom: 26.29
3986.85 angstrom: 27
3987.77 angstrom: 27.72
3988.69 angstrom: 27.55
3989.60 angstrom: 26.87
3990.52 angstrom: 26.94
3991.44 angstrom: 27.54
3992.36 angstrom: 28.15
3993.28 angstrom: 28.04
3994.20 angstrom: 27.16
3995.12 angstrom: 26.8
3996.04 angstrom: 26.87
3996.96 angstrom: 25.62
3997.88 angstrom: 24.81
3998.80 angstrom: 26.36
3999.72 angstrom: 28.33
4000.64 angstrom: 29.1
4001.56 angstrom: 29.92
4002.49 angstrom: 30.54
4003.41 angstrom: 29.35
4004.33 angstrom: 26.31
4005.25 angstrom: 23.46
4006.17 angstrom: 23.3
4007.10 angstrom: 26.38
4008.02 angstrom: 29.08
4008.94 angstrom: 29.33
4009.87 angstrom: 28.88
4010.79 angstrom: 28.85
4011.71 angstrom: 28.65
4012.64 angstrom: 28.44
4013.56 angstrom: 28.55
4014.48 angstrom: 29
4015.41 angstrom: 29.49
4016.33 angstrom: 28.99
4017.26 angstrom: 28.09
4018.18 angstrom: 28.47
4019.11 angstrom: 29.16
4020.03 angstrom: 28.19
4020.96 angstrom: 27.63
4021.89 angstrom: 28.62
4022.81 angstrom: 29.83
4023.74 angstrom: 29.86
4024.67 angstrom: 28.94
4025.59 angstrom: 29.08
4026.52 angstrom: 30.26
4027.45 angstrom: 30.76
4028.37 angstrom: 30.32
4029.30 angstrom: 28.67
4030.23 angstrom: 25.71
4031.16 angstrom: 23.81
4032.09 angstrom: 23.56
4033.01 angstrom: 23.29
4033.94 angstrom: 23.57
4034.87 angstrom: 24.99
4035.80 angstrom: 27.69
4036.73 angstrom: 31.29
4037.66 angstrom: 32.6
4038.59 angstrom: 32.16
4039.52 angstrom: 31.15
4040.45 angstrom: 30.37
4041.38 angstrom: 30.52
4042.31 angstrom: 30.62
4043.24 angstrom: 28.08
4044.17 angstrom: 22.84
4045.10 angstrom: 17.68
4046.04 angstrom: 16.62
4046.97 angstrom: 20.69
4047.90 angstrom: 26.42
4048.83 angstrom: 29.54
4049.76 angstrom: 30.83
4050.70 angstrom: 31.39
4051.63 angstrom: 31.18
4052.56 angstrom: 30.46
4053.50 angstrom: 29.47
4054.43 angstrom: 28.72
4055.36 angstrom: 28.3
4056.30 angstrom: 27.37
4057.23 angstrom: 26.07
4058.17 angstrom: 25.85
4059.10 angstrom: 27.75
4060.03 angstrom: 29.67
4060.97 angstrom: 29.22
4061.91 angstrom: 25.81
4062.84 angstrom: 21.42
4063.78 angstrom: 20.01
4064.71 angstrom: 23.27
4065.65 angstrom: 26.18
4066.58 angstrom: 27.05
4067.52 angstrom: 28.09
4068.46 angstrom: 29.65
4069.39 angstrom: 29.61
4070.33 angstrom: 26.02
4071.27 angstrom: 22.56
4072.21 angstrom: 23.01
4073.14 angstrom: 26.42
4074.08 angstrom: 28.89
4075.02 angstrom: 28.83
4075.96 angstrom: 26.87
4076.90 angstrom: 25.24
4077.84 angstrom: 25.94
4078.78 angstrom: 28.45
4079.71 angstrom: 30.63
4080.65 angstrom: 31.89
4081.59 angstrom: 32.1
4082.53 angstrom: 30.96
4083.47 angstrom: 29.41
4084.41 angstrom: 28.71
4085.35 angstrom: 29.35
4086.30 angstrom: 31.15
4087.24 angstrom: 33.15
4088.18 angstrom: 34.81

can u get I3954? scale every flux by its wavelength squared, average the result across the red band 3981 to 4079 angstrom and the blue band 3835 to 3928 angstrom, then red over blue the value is 1.80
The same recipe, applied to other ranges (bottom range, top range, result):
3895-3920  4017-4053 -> 1.54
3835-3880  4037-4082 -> 2.02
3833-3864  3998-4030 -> 2.21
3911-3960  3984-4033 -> 1.91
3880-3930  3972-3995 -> 1.43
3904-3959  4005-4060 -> 1.89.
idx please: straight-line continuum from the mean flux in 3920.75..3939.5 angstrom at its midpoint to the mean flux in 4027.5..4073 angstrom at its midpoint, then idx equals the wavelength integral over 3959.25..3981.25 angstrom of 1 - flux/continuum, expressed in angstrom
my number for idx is 3.1 angstrom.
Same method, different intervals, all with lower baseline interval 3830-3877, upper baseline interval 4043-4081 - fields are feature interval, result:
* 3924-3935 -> 5.7 angstrom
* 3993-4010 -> -3.1 angstrom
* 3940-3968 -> 6.5 angstrom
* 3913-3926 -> 0.6 angstrom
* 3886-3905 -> -0.8 angstrom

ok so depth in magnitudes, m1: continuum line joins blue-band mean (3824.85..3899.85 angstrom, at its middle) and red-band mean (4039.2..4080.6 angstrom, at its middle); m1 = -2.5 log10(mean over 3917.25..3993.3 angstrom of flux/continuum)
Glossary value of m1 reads 0.29 mag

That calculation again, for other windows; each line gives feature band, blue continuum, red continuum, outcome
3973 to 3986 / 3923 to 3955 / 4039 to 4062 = -0.195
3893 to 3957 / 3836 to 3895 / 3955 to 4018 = 0.161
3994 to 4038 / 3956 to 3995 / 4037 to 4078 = -0.224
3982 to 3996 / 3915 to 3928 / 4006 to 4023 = -0.068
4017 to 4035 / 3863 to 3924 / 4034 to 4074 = -0.095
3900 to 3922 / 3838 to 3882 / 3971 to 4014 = 0.023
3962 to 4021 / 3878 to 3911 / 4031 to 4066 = 0.035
